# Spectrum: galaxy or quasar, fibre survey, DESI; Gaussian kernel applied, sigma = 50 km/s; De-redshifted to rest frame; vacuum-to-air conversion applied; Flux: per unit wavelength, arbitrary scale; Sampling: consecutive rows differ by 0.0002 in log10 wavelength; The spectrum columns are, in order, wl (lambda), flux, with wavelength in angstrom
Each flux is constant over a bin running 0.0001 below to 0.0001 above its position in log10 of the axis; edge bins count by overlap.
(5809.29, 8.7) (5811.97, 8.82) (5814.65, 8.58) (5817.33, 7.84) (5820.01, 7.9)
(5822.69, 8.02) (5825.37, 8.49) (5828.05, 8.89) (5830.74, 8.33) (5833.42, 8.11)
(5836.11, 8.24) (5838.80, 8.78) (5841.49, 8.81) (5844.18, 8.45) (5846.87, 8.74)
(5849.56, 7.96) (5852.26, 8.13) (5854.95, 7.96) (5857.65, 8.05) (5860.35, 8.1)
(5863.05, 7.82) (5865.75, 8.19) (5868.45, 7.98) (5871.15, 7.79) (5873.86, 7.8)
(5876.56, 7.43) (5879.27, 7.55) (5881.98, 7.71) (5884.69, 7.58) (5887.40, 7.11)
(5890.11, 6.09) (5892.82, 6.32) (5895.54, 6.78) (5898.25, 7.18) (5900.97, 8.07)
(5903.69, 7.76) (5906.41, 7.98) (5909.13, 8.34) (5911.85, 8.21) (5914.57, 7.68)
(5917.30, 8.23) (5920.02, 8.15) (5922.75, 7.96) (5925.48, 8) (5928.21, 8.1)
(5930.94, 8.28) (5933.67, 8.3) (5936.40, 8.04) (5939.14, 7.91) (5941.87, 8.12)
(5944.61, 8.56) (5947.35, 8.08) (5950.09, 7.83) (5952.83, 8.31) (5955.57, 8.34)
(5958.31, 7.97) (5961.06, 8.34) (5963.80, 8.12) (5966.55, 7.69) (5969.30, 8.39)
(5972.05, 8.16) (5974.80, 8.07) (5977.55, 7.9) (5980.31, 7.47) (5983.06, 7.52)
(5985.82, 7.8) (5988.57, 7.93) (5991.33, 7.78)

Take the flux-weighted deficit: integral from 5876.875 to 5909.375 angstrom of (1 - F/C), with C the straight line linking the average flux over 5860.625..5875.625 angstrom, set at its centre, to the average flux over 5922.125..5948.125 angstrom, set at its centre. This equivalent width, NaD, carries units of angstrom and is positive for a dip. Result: 2.7 angstrom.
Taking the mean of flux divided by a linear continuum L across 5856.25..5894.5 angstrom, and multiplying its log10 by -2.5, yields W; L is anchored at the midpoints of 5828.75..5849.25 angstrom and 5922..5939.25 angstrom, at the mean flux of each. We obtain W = 0.11 mag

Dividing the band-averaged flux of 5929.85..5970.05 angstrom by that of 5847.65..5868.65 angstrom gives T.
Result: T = 1.0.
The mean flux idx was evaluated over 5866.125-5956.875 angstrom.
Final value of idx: 7.81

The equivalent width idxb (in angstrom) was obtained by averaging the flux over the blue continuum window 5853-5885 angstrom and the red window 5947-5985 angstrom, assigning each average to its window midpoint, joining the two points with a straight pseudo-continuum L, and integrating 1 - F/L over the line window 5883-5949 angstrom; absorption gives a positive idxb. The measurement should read 1.2 angstrom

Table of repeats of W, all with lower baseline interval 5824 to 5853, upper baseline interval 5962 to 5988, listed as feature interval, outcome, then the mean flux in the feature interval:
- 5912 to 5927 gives 0.015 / 8.02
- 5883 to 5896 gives 0.210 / 6.8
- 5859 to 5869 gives 0.043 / 8.03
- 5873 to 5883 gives 0.094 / 7.61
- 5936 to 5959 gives -0.016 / 8.14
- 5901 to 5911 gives 0.019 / 8.04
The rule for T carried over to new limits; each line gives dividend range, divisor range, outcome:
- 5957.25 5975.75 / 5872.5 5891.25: 1.10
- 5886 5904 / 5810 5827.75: 0.84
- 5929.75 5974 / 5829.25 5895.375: 1.04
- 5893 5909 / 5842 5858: 0.91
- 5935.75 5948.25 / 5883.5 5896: 1.20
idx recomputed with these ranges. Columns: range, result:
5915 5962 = 8.14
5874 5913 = 7.44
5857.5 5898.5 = 7.46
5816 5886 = 8.1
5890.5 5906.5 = 7.22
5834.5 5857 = 8.37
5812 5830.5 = 8.33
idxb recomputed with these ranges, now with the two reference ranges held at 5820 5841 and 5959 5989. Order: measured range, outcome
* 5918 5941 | 0.0 angstrom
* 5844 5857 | 0.2 angstrom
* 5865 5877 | 0.6 angstrom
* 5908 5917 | 0.1 angstrom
